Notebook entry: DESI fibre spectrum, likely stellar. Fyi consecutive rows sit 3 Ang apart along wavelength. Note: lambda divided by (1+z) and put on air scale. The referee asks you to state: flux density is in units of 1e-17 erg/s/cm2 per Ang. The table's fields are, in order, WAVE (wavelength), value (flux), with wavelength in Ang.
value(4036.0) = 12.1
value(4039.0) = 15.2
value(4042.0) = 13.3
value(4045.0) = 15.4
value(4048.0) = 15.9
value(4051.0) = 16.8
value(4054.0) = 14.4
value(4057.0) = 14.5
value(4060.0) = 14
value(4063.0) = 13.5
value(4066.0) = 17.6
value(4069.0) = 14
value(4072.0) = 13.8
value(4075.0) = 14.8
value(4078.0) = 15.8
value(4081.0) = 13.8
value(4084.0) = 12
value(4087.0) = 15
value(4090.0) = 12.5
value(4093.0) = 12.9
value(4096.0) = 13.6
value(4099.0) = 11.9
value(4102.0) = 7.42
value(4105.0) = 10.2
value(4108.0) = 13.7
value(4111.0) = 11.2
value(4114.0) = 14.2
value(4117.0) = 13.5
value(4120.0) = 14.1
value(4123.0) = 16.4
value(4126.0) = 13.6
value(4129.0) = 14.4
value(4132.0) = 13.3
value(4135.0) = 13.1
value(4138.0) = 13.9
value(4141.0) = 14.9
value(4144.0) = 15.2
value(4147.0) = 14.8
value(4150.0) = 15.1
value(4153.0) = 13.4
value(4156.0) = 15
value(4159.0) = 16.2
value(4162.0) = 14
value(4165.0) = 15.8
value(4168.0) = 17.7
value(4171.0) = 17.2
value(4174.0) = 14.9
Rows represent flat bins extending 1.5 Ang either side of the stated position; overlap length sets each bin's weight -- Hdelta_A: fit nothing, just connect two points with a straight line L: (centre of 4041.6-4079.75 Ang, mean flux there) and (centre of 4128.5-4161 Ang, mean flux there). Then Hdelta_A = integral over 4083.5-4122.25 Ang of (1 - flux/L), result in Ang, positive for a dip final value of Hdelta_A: 5.6 Ang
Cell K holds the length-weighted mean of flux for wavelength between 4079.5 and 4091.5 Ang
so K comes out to 13.3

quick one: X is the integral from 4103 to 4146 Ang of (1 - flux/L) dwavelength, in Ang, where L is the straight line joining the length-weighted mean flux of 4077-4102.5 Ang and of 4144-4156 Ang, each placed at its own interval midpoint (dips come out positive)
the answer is 0.8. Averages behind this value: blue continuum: 12.9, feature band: 13.6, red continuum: 14.6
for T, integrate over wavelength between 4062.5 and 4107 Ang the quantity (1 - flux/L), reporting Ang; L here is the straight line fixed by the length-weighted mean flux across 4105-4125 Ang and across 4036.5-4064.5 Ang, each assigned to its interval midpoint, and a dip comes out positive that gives 2.7 Ang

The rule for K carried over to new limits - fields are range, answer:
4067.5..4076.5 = 14.2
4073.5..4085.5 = 14.1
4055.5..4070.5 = 14.7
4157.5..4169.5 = 15.9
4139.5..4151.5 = 15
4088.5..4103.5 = 11.7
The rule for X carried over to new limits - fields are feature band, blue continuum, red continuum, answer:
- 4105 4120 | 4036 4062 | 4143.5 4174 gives 2.2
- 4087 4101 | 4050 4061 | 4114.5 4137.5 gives 1.6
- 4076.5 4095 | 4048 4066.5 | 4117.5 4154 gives 1.4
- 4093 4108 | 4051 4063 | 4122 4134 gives 3.2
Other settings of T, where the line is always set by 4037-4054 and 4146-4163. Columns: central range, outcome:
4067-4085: 1.0 Ang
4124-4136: 0.9 Ang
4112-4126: 0.5 Ang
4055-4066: 0.4 Ang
